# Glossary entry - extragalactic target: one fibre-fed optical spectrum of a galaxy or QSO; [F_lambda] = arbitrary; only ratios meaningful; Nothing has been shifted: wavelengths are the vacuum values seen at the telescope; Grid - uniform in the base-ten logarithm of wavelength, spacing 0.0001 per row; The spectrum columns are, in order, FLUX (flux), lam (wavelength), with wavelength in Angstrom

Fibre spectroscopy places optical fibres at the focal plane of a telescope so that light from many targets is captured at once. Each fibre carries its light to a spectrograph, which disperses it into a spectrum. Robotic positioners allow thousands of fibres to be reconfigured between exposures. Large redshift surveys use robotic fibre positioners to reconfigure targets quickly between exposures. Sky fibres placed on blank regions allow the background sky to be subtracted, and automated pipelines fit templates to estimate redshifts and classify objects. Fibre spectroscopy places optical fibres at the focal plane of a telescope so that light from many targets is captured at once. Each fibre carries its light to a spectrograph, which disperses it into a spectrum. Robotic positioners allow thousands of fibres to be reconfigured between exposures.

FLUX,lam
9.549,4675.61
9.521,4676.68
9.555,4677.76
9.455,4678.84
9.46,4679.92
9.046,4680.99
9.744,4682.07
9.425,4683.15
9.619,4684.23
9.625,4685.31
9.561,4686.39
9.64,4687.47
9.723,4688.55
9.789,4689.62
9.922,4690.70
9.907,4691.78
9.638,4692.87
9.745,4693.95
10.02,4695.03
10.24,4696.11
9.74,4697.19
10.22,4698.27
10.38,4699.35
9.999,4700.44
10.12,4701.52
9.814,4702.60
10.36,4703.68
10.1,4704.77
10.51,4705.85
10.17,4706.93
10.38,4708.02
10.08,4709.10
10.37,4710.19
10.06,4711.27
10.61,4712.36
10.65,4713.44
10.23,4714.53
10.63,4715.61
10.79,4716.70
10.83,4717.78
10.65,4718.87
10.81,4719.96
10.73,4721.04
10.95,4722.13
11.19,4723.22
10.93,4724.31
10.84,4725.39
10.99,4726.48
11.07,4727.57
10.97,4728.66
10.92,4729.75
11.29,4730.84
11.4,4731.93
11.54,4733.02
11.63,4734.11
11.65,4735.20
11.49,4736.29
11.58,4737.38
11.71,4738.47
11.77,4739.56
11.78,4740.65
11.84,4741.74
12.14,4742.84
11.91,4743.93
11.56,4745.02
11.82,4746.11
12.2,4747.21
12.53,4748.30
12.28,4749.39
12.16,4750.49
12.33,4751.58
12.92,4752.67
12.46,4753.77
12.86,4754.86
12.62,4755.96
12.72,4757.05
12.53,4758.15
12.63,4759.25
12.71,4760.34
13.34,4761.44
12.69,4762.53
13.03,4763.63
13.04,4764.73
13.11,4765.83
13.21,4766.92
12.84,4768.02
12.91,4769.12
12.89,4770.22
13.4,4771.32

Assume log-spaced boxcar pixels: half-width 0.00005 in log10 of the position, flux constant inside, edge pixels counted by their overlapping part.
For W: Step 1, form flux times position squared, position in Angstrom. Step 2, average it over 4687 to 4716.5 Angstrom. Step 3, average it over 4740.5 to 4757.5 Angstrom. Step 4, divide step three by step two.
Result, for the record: 1.24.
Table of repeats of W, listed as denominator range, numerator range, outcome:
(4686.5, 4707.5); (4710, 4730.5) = 1.09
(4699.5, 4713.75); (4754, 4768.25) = 1.29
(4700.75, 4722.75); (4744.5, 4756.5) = 1.20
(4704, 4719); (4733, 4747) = 1.14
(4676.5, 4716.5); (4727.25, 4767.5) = 1.25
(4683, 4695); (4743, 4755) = 1.30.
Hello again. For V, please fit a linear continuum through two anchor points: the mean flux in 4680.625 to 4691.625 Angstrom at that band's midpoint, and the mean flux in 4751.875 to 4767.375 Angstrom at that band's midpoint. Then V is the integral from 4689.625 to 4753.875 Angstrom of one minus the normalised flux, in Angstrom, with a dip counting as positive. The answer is 1.3 Angstrom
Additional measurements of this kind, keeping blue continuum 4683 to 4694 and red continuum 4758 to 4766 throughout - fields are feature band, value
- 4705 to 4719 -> 0.35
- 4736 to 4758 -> 0.16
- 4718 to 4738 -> 0.47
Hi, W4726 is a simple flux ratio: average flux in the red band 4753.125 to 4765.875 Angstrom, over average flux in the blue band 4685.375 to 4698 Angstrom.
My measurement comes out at 1.3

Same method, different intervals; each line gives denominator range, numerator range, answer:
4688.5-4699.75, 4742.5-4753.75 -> 1.23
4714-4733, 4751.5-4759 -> 1.16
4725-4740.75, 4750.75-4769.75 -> 1.13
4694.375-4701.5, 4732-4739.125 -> 1.15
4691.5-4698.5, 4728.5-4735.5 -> 1.14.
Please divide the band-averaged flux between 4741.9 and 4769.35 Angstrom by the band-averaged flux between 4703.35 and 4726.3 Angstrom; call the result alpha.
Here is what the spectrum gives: 1.2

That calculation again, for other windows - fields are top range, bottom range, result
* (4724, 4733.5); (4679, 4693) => 1.16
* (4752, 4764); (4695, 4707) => 1.26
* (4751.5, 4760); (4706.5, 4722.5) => 1.20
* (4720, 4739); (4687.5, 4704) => 1.13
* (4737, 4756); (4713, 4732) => 1.12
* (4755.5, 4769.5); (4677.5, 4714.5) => 1.30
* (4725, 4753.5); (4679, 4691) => 1.22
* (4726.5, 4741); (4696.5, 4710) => 1.12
